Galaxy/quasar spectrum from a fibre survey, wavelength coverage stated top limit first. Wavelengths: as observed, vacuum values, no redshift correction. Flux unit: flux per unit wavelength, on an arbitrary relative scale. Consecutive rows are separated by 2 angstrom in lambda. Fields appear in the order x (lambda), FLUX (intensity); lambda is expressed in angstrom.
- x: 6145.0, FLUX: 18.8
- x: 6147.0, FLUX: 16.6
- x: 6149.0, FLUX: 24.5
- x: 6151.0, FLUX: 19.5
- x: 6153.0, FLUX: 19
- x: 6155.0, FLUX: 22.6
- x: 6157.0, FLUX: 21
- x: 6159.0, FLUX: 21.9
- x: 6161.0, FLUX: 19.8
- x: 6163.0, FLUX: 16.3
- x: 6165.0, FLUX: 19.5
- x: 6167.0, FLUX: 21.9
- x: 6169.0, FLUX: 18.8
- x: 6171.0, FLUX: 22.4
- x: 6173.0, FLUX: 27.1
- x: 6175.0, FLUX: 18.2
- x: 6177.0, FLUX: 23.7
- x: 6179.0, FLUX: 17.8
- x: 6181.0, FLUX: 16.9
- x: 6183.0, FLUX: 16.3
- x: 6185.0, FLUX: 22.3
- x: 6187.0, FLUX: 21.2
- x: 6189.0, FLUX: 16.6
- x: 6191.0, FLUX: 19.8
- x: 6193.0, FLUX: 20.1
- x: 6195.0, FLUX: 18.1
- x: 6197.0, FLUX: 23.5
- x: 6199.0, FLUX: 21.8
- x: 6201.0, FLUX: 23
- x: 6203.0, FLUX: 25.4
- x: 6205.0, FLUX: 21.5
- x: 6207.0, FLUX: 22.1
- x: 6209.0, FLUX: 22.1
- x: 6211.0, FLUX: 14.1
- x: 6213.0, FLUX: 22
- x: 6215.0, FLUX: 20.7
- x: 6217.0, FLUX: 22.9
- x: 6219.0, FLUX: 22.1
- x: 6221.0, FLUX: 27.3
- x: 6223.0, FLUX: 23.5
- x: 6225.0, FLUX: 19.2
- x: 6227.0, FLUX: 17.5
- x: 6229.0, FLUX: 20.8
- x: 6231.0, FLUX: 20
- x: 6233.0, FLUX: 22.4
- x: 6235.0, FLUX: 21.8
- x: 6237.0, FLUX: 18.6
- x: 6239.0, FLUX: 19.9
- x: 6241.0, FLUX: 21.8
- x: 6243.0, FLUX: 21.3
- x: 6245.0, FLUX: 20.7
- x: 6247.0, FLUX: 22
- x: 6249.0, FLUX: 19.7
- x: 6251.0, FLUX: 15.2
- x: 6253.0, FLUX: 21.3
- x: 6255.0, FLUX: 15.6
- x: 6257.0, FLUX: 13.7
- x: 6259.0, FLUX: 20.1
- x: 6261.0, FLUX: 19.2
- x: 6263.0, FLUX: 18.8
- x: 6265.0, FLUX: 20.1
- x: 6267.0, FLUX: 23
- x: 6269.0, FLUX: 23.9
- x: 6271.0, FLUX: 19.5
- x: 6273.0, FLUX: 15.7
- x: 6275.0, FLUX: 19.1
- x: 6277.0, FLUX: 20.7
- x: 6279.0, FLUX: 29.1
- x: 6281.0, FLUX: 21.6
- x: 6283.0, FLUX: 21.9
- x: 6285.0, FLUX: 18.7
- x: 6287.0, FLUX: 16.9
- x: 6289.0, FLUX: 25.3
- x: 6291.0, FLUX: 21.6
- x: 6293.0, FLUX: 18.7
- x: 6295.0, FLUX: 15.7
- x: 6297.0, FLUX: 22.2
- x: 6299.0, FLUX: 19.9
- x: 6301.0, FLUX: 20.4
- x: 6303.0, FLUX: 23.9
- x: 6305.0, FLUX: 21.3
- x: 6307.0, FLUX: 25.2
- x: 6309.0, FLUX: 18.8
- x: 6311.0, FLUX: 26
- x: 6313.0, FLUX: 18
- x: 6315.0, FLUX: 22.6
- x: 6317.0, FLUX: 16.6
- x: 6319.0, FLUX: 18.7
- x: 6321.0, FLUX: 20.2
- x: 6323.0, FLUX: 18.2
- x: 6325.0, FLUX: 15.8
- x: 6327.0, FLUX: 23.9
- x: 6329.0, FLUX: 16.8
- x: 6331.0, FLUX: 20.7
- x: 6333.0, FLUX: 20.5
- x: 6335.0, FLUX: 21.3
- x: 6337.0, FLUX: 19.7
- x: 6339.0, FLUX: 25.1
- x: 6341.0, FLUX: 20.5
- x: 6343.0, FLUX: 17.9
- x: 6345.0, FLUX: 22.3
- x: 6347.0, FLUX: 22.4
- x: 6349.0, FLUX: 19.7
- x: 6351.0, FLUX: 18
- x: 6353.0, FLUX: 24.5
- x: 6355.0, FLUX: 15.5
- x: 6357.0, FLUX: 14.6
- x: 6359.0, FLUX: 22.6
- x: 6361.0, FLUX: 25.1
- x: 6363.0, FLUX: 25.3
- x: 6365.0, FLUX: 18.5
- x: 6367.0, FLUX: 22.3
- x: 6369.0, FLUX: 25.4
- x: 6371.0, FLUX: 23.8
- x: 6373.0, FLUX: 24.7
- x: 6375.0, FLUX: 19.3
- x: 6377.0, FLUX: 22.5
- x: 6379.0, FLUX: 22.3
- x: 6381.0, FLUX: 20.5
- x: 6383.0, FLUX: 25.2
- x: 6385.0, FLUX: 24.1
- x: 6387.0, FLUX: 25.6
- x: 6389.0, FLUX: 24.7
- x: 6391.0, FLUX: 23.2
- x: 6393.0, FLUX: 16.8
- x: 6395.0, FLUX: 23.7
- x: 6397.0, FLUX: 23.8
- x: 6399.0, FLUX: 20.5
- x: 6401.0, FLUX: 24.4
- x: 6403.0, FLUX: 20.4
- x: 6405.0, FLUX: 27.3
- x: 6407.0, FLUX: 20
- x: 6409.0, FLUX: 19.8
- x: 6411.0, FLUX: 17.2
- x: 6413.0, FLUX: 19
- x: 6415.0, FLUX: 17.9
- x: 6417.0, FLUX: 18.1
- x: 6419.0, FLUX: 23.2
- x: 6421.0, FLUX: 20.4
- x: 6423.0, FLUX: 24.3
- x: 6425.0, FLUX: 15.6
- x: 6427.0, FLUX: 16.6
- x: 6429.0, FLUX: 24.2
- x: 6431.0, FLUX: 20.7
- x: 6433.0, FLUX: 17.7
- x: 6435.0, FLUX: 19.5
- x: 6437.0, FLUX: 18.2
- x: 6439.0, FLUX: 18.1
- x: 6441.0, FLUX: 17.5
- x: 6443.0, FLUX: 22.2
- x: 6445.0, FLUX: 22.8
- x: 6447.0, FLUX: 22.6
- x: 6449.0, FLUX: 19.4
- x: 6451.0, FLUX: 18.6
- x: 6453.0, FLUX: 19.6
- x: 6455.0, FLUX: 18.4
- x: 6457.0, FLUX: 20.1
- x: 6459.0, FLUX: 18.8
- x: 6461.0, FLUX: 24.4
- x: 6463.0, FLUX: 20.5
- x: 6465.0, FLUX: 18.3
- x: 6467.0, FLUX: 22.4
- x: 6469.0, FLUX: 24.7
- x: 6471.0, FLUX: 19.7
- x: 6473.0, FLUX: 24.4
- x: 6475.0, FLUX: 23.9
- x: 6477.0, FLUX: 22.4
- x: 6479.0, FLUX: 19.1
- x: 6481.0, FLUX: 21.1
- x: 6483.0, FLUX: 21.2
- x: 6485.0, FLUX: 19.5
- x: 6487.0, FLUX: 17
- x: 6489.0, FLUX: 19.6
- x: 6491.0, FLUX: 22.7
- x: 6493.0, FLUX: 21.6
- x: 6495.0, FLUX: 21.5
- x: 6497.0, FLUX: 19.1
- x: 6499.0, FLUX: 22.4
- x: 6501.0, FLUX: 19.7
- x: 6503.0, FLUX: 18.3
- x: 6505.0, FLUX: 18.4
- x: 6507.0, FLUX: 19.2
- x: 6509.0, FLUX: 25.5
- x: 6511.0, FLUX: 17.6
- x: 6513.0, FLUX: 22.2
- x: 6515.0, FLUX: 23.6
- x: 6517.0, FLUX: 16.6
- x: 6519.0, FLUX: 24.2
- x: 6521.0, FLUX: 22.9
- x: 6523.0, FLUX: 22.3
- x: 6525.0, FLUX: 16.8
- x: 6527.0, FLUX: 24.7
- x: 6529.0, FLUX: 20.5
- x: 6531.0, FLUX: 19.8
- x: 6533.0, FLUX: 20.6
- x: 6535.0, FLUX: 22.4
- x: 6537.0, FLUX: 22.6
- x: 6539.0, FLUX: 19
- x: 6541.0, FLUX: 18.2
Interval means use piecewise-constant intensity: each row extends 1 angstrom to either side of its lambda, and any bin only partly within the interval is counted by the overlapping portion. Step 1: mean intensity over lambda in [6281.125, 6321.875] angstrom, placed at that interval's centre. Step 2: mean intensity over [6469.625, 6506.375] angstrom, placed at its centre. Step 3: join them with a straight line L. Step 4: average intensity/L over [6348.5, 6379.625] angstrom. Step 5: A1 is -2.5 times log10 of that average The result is -0.04 mag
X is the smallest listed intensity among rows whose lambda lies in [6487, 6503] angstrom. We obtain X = 17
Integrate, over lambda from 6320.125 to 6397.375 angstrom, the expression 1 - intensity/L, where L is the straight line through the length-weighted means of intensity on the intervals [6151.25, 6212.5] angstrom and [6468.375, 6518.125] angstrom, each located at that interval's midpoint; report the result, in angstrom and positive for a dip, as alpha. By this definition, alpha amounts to -2.86 angstrom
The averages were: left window 20.5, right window 20.8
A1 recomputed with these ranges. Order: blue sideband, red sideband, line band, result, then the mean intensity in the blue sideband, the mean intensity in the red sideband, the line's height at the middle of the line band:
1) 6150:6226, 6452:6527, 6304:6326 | 0.04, 20.8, 20.9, 20.8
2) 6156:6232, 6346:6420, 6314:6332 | 0.11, 20.8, 21.7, 21.4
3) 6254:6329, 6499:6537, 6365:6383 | -0.10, 20.2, 20.9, 20.5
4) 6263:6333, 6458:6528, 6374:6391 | -0.11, 20.6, 21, 20.8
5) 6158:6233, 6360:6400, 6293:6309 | 0.05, 20.8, 22.9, 22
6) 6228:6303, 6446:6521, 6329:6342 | -0.03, 20.2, 20.8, 20.4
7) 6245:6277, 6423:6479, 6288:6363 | -0.05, 19.2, 20.5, 19.6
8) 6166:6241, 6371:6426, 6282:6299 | 0.06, 20.9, 21.7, 21.3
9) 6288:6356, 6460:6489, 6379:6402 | -0.10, 20.5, 21.3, 20.9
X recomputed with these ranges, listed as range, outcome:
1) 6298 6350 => 15.8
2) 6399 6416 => 17.2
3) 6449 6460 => 18.4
